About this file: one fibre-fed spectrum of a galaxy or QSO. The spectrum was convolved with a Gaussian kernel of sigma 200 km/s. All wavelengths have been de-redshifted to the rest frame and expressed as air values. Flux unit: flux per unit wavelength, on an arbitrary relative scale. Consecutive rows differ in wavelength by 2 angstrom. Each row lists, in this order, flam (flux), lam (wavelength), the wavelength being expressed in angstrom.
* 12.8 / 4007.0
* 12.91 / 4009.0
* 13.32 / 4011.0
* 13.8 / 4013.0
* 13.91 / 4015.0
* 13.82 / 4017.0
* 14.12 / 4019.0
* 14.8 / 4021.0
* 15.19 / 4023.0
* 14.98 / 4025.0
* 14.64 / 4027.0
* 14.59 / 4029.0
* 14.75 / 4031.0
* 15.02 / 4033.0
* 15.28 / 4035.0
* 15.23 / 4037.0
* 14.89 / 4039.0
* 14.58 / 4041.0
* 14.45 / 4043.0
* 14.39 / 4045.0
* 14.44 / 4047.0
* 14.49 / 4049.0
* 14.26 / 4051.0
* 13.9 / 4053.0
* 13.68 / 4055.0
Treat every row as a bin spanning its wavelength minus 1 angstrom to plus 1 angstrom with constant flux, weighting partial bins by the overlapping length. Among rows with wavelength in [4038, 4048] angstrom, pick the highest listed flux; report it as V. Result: 14.89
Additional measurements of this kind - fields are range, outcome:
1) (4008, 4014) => 13.8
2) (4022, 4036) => 15.28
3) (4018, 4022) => 14.8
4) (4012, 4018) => 13.91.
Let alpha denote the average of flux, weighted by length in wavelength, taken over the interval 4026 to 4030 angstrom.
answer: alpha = 14.6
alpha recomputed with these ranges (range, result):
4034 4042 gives 15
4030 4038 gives 15.1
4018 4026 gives 14.8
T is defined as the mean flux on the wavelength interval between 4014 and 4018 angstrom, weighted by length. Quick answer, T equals 13.9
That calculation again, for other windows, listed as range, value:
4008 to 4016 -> 13.5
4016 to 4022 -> 14.2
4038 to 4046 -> 14.6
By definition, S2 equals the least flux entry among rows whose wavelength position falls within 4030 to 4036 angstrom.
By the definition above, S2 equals 14.75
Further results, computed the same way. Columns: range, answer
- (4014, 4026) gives 13.82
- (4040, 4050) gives 14.39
